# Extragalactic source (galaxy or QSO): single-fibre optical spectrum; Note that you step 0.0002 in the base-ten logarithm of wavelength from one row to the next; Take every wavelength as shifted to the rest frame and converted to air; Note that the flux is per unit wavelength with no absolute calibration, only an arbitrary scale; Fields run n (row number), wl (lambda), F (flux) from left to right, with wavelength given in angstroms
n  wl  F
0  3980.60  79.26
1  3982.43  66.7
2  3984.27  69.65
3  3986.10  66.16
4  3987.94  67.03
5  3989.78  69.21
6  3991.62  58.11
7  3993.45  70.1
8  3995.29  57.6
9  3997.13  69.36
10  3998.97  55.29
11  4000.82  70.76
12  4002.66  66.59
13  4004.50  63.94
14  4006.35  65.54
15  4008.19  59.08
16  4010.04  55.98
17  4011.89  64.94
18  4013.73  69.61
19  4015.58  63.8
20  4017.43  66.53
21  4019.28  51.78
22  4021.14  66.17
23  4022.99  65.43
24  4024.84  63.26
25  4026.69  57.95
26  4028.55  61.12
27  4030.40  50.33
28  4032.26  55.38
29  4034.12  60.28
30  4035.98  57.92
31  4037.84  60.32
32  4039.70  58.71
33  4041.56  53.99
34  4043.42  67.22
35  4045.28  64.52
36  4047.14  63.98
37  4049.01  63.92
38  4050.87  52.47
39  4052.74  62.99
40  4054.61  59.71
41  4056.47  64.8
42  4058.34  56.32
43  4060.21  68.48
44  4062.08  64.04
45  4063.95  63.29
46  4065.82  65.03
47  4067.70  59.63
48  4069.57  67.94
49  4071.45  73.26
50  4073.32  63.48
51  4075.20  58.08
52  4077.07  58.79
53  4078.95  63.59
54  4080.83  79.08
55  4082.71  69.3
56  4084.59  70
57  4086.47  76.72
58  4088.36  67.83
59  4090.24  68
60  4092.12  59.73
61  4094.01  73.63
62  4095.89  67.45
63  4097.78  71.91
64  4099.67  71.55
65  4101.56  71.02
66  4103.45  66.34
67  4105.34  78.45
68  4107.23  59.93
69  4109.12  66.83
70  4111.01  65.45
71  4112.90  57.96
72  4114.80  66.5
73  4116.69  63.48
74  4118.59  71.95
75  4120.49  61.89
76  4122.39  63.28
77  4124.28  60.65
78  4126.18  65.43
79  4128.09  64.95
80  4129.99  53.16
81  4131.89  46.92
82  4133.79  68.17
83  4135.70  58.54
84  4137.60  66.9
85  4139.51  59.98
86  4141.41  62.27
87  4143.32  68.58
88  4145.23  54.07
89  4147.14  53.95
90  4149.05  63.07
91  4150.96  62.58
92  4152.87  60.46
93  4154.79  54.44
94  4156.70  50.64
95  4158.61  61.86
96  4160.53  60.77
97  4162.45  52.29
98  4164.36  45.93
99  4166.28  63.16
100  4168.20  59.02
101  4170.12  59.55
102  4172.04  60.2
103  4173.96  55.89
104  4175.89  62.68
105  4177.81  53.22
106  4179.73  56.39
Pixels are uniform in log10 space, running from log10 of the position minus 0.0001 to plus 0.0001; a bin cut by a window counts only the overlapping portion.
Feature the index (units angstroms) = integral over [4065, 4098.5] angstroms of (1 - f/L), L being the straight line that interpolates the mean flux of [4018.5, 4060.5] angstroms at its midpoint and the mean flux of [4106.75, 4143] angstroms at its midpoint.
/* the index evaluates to -3.3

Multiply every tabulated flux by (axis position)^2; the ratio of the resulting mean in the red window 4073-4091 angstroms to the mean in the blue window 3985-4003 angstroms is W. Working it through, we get 1.09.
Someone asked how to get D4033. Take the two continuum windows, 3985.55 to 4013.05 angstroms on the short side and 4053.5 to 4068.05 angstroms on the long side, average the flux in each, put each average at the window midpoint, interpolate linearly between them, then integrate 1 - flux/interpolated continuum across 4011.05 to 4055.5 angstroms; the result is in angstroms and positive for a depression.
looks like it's 1.69 angstroms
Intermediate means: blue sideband 64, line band 60.9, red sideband 62.8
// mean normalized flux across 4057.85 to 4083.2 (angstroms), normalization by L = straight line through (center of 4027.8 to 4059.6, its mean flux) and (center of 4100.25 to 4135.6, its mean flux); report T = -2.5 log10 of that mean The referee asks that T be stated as -0.066 mag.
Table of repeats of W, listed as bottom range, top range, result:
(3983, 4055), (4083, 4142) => 1.10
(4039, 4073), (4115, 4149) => 1.02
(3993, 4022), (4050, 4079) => 1.02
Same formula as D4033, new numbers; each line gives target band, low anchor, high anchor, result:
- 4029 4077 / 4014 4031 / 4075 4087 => 2.6 angstroms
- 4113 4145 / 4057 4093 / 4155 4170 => -1.2 angstroms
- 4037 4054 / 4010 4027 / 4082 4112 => 1.1 angstroms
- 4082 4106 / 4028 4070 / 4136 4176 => -4.0 angstroms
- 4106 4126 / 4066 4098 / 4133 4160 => -0.1 angstroms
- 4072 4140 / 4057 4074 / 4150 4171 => -4.4 angstroms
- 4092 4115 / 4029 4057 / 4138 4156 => -3.0 angstroms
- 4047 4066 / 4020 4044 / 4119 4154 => -0.7 angstroms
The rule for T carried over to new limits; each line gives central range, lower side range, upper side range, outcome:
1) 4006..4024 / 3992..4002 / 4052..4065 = 0.02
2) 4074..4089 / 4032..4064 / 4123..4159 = -0.12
